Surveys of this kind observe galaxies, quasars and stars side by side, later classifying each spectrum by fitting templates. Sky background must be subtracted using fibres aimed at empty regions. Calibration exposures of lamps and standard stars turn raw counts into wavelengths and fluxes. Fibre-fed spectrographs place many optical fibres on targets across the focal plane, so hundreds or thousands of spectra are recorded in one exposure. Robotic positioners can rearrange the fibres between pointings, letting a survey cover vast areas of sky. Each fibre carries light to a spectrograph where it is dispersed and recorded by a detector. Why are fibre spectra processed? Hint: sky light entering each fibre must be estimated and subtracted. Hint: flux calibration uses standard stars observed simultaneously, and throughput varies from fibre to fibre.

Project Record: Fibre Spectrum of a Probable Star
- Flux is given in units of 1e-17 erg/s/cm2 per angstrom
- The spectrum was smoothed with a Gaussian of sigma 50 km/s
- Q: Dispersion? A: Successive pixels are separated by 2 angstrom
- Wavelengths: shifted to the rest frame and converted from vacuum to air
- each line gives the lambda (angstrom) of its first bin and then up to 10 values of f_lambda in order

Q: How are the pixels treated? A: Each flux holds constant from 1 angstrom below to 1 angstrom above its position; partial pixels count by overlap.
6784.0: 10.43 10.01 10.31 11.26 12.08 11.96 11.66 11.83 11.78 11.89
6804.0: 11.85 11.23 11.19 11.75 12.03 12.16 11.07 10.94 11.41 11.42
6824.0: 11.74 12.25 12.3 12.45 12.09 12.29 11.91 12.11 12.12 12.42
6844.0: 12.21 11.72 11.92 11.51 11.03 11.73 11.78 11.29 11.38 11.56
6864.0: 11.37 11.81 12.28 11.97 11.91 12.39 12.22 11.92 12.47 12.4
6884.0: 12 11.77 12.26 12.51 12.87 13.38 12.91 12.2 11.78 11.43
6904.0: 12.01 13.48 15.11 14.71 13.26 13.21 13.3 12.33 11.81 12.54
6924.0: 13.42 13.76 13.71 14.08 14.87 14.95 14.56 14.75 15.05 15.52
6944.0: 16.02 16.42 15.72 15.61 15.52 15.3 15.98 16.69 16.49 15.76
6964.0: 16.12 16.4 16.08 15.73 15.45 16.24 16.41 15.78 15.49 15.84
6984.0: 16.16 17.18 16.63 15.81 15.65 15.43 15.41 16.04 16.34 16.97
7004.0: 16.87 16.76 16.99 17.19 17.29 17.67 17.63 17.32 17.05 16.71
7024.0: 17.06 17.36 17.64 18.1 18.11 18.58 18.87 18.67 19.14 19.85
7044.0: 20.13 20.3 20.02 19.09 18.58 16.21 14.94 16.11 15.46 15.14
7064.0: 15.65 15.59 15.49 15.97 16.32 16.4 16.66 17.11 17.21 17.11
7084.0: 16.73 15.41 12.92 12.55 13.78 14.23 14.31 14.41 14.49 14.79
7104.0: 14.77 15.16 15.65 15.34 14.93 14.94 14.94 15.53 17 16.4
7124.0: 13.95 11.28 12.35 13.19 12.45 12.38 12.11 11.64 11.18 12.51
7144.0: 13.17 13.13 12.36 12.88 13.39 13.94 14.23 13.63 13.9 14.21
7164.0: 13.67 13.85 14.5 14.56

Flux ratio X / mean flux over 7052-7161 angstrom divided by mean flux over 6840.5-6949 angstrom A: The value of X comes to 1.1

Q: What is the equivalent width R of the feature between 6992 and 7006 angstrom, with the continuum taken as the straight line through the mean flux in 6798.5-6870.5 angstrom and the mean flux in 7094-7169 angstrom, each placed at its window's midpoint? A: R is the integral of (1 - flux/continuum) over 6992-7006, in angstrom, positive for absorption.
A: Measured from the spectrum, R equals -3.5 angstrom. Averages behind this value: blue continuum 11.8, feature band 16.2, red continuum 13.9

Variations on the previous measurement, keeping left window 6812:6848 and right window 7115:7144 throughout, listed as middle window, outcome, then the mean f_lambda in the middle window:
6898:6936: -3.0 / 13.3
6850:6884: 0.7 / 11.8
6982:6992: -2.9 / 16.3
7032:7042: -4.6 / 18.8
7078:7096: -2.6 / 15.1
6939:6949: -2.6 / 15.7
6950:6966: -4.4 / 16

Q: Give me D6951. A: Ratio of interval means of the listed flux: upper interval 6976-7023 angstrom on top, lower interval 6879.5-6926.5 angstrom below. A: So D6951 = 1.3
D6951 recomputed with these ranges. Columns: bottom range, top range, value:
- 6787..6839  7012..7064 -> 1.52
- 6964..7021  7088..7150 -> 0.84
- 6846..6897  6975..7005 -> 1.34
